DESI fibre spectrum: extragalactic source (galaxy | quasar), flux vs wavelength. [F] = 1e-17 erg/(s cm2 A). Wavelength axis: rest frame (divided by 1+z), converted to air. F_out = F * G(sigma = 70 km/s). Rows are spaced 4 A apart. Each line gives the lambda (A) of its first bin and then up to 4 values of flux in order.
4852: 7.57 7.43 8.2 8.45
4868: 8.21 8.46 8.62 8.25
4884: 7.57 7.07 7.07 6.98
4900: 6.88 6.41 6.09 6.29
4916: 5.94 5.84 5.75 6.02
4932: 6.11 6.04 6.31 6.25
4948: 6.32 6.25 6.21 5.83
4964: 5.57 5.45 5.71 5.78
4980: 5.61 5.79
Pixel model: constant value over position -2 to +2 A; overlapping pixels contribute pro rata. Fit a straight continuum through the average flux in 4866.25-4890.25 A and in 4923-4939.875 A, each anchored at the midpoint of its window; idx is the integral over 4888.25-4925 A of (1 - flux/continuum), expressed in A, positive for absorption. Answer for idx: 2.9 A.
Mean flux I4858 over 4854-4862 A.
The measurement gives 7.81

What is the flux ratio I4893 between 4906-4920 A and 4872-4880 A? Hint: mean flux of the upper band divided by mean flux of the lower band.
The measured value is 0.7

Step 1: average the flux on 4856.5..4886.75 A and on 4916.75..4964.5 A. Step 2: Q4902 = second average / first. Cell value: 0.7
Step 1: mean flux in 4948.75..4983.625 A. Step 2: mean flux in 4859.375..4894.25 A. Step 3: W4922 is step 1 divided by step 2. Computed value 0.73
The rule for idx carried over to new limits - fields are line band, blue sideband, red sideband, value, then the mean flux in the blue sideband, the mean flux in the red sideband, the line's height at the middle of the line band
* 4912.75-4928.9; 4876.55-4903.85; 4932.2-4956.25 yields 1.9 A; 7.31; 6.22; 6.69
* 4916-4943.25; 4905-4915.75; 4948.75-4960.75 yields 0.6 A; 6.17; 6.15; 6.16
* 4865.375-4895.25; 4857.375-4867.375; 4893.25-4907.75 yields -1.4 A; 8.25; 6.69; 7.52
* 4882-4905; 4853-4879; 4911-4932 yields 0.2 A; 8.2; 5.97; 7.1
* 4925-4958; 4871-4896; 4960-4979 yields 0.8 A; 7.75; 5.65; 6.33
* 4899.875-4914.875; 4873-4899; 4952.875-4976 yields 1.6 A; 7.6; 5.78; 7.1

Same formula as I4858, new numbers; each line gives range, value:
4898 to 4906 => 6.64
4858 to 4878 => 8.39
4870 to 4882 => 8.44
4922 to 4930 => 5.88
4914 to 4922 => 5.89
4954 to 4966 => 5.87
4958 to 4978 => 5.67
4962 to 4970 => 5.51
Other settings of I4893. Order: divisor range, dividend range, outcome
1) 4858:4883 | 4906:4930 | 0.72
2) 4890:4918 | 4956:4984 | 0.87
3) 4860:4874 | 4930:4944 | 0.74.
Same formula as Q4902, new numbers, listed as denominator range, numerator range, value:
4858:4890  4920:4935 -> 0.73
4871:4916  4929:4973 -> 0.84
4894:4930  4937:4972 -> 0.96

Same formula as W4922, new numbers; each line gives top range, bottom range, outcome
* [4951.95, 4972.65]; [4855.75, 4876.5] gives 0.70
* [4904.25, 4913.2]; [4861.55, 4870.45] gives 0.75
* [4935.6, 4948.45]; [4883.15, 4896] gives 0.87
